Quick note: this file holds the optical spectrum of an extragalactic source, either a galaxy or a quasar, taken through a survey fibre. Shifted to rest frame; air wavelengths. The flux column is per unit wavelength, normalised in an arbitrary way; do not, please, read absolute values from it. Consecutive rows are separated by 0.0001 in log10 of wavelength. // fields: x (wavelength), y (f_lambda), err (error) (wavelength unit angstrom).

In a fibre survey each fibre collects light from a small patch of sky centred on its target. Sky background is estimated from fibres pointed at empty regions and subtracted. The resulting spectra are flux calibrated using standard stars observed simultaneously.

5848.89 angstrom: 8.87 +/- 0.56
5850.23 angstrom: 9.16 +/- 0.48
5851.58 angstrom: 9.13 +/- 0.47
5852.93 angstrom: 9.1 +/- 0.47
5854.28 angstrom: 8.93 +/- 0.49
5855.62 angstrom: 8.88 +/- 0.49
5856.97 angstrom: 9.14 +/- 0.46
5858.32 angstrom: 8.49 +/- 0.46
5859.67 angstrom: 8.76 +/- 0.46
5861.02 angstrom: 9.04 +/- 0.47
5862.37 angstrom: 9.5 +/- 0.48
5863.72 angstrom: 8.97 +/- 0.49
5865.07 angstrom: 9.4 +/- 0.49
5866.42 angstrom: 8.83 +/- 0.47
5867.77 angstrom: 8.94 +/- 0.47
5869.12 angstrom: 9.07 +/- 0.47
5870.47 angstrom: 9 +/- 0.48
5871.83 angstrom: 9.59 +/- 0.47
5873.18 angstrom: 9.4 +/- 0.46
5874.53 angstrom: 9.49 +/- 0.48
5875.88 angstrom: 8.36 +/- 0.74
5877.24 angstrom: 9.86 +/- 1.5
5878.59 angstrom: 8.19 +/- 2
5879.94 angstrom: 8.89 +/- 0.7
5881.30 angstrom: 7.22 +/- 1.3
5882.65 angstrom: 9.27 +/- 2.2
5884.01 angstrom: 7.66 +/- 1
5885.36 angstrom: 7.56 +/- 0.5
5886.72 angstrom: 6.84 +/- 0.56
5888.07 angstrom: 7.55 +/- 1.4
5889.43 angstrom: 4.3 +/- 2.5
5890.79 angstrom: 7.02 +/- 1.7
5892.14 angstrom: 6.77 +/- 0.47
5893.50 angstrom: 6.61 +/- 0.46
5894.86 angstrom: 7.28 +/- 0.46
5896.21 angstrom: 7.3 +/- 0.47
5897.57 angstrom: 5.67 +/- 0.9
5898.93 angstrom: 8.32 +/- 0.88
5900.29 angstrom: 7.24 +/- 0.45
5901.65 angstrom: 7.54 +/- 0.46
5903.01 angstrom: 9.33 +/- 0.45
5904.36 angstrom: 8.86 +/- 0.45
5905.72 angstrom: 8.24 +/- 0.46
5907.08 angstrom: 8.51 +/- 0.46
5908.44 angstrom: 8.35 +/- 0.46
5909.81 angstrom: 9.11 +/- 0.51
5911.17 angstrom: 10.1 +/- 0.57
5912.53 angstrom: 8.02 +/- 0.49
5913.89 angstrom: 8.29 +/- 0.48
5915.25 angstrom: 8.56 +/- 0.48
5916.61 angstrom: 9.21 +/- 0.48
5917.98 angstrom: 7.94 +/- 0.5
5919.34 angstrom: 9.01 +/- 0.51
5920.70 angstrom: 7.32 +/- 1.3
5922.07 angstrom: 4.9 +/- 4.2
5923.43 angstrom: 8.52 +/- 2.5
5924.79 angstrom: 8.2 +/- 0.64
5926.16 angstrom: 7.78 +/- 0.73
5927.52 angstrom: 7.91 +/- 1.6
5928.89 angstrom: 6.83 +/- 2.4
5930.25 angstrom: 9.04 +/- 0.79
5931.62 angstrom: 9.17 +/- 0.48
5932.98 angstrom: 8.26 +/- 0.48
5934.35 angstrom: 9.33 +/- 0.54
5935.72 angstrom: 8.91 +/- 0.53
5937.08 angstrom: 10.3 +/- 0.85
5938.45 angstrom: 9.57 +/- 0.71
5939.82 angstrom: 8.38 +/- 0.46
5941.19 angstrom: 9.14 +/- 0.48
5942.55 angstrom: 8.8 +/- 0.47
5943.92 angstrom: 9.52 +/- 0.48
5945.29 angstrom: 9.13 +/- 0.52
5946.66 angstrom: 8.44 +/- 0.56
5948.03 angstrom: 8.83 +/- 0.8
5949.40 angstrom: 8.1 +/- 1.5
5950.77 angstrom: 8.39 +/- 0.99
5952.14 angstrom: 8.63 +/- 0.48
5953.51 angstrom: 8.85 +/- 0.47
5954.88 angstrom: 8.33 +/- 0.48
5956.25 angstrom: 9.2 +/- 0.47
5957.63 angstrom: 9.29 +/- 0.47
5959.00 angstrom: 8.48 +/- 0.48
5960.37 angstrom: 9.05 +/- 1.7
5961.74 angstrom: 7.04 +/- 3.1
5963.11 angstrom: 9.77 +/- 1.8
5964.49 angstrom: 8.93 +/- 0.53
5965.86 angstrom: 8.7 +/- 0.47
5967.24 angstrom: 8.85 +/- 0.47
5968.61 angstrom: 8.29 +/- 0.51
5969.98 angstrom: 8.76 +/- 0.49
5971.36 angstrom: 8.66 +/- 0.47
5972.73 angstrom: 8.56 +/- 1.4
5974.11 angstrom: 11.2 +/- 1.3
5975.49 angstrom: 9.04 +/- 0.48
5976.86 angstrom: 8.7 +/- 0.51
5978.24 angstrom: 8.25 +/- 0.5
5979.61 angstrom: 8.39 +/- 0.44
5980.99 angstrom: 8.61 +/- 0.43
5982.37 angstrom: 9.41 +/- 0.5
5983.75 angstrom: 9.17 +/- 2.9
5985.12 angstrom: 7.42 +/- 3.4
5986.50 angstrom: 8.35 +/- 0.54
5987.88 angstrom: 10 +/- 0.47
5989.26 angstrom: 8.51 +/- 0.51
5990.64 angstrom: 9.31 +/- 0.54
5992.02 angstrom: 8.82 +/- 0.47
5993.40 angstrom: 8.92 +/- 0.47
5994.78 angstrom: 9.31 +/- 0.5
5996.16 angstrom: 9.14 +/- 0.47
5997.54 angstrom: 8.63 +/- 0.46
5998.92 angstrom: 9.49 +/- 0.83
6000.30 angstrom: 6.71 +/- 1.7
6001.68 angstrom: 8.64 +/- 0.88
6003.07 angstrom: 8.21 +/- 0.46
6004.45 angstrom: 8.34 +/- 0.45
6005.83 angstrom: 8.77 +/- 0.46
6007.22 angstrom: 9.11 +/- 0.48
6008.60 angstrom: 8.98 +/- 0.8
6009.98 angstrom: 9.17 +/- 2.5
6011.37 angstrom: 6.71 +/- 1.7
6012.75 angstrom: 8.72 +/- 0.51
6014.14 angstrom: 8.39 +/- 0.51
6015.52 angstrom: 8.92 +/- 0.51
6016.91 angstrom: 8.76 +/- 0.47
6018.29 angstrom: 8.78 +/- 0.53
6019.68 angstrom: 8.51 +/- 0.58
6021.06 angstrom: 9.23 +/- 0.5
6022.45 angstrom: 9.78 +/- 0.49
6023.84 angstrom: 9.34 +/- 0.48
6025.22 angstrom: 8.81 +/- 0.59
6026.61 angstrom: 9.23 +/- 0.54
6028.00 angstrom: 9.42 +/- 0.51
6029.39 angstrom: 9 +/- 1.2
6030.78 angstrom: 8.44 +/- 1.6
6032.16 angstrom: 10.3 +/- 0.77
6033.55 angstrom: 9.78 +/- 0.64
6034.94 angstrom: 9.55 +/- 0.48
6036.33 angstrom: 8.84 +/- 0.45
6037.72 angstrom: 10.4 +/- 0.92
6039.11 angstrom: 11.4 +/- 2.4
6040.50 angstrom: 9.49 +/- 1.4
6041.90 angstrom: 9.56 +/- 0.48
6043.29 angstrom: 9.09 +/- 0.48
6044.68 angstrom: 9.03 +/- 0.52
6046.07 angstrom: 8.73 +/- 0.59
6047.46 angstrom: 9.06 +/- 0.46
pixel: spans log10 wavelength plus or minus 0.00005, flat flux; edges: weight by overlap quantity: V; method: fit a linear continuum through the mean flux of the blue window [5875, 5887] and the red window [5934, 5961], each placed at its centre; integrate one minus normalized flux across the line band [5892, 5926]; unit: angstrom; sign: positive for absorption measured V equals 2.2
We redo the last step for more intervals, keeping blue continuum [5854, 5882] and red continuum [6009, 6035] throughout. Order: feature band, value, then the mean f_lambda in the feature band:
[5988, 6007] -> 0.5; 8.72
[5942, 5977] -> 0.5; 8.83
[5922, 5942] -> 1.0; 8.53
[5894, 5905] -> 1.6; 7.68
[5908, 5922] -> 0.8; 8.43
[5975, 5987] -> 0.5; 8.6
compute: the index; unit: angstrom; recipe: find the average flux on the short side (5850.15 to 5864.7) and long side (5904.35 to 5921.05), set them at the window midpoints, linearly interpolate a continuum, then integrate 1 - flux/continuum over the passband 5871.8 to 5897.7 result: 3.2 angstrom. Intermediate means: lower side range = 9.01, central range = 7.74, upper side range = 8.59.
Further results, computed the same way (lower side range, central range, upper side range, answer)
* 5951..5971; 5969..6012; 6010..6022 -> -0.6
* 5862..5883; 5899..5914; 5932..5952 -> 0.8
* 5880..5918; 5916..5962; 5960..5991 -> -1.1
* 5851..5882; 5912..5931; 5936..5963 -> 1.9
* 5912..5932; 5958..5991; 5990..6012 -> -1.5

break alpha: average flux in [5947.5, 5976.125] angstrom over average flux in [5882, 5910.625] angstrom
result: 1.16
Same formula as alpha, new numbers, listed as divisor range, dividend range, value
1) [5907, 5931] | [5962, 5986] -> 1.08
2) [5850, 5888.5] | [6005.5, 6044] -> 1.05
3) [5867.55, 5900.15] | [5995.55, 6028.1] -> 1.11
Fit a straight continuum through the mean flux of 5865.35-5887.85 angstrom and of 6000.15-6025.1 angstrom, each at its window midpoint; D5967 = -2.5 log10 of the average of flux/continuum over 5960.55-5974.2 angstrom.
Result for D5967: -0.016 mag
